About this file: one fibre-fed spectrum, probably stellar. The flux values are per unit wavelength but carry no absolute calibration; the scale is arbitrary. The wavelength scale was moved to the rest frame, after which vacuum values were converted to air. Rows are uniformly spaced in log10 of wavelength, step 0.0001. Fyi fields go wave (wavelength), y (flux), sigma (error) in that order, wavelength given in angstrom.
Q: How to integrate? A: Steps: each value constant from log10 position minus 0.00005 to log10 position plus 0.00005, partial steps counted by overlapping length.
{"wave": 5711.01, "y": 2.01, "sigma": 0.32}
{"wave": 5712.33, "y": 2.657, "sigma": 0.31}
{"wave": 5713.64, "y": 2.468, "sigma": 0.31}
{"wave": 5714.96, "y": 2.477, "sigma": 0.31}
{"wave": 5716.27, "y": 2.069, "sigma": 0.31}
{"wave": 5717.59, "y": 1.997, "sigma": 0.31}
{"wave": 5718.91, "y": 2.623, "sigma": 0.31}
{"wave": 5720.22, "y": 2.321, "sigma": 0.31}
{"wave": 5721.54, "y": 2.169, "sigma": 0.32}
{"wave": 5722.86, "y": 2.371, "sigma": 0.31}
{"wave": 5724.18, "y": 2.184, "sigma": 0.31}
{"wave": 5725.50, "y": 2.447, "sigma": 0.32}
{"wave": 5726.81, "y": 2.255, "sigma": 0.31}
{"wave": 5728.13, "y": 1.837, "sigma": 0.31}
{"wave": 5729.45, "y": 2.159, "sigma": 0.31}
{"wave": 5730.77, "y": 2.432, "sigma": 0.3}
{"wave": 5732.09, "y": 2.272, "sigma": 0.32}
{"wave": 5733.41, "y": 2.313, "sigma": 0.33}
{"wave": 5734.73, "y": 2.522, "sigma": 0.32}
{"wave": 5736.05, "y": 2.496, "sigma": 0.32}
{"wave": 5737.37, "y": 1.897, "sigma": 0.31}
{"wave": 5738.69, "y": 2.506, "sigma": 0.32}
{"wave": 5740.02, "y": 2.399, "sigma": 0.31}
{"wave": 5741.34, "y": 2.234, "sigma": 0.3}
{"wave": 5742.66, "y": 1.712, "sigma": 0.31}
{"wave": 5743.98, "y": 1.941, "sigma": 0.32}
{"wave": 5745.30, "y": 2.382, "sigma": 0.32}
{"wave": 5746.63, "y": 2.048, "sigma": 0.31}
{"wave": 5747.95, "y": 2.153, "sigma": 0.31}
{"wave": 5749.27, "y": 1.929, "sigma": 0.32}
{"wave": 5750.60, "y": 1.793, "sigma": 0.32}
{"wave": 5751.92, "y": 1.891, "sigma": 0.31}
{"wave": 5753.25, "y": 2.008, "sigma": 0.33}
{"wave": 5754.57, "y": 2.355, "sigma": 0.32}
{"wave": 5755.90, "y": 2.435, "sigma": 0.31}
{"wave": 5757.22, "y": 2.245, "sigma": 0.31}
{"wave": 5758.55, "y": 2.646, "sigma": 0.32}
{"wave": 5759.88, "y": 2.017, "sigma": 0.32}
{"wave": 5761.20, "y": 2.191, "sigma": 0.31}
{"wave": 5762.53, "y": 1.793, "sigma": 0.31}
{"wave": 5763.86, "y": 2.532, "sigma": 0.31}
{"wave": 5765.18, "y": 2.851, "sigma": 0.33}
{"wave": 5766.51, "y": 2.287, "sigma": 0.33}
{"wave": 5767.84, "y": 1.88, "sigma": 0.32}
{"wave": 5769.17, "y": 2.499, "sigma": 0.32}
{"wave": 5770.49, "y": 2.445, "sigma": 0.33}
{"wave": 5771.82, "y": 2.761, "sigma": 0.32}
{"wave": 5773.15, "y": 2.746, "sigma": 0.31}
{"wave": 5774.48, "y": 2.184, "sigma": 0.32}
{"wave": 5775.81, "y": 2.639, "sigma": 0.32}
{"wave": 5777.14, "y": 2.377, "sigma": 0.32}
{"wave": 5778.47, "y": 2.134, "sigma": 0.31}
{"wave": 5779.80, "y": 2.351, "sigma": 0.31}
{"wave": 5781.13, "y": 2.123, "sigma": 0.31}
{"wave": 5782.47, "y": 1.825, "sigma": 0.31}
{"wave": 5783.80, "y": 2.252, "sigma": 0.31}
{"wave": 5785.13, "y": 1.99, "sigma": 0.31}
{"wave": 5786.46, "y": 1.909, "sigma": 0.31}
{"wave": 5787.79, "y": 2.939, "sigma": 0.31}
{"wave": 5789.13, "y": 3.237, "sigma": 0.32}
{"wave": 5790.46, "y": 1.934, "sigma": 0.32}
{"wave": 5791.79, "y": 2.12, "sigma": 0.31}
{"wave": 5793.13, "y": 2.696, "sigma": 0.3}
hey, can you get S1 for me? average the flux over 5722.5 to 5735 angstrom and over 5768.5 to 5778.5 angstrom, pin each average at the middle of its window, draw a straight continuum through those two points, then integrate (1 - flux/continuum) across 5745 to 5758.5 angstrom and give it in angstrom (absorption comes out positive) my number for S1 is 1.4 angstrom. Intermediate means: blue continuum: 2.27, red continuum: 2.5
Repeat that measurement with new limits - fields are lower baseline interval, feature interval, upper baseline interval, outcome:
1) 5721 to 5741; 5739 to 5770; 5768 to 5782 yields 2.1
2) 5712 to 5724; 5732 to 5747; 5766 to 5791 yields 0.7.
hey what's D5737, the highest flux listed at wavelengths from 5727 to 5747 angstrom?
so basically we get 2.522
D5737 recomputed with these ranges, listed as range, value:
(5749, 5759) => 2.646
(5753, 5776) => 2.851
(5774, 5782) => 2.639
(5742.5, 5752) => 2.382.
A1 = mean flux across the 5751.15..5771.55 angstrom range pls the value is 2.28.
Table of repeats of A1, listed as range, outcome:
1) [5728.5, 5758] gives 2.19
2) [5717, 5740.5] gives 2.29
